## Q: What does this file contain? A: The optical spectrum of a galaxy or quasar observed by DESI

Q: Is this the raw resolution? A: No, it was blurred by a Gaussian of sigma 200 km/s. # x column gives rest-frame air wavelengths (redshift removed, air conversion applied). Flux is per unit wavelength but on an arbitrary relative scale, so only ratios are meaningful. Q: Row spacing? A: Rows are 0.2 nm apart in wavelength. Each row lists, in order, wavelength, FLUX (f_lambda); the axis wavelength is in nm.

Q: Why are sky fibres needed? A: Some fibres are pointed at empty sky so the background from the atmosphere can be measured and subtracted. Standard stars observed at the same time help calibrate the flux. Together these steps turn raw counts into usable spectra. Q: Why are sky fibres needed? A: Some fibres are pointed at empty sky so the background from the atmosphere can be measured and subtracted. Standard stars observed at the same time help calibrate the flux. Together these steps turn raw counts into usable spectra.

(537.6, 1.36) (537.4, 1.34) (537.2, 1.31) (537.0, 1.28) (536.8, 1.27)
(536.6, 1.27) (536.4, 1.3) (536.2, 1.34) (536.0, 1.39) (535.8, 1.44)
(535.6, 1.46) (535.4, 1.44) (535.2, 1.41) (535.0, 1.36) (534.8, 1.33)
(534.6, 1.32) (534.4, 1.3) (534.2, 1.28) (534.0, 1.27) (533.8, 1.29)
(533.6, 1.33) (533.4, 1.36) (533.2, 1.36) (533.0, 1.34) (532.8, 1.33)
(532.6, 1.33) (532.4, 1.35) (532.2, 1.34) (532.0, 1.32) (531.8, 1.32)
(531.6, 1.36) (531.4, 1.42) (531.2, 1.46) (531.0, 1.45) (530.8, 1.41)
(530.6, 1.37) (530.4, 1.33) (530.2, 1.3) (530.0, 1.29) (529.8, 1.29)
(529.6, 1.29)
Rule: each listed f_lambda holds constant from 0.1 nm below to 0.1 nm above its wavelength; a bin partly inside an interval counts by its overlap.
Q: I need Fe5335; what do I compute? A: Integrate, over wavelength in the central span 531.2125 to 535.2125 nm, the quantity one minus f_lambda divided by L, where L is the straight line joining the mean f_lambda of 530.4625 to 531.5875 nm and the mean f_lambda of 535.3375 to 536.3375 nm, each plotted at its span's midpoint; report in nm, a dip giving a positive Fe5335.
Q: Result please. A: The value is 0.21 nm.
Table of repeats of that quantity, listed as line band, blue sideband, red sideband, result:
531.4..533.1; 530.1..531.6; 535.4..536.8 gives 0.05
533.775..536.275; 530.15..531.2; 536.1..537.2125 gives -0.08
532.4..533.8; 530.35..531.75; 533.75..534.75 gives -0.01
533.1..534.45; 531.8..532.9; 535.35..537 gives 0.03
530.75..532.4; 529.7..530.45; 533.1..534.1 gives -0.09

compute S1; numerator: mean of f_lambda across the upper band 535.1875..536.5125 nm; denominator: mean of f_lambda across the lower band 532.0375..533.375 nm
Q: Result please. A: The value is 1.0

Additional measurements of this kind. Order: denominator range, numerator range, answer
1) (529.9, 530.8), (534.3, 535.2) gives 1.00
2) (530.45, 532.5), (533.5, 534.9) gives 0.94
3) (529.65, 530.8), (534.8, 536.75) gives 1.04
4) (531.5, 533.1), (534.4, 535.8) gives 1.04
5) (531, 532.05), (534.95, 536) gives 1.03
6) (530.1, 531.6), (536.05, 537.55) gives 0.94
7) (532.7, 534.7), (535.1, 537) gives 1.04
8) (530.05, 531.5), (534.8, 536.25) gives 1.01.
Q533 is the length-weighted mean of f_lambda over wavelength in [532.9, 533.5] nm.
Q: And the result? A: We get 1.35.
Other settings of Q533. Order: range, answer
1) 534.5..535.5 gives 1.37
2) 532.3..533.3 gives 1.34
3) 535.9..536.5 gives 1.34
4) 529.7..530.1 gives 1.29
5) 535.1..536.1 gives 1.43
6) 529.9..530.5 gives 1.31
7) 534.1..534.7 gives 1.3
